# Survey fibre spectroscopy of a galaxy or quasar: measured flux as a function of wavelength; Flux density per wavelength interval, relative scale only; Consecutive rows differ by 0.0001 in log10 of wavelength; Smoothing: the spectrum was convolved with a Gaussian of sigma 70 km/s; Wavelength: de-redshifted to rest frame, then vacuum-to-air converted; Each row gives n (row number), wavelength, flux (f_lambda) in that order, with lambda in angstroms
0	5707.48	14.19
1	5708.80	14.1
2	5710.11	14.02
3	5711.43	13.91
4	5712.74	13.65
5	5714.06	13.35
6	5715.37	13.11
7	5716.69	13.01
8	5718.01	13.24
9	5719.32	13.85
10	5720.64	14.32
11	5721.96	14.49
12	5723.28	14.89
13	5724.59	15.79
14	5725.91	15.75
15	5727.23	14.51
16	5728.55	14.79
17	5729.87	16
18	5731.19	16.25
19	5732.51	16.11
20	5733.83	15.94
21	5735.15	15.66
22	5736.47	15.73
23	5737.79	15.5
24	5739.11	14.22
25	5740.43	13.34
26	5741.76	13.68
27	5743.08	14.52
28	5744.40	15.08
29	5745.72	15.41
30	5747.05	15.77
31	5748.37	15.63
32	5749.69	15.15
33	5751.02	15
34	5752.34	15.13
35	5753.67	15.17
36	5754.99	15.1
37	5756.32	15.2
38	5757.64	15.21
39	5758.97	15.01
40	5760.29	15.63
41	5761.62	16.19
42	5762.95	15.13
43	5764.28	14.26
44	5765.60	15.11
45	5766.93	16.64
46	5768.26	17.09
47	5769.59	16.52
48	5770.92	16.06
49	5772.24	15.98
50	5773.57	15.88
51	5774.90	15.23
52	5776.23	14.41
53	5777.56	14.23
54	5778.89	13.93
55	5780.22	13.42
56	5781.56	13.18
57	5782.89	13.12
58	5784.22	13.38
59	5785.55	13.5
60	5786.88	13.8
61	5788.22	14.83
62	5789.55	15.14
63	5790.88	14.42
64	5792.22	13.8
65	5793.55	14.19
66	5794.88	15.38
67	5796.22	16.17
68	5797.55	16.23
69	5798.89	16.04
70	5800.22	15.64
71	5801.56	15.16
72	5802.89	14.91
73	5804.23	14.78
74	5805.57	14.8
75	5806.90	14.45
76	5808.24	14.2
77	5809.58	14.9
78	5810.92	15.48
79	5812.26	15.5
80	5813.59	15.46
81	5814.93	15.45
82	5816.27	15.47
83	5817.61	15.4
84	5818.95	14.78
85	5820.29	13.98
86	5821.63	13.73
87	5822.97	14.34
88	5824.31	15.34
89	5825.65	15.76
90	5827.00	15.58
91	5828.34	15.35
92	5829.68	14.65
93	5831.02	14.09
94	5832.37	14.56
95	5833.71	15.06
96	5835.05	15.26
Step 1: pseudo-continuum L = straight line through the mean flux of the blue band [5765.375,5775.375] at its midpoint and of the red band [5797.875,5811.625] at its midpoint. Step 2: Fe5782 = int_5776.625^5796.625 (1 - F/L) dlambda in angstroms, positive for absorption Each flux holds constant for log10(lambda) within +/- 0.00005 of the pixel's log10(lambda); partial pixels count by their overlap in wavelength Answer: 1.9 angstroms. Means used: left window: 16.1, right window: 15.1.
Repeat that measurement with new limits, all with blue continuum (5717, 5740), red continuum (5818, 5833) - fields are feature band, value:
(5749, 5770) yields -0.7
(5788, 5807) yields -0.3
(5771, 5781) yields 0.1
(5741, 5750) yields 0.0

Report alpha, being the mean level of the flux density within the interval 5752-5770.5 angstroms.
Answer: 15.5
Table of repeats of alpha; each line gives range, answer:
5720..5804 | 15.1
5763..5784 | 15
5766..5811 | 14.9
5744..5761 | 15.3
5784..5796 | 14.4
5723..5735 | 15.6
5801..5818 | 15.1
